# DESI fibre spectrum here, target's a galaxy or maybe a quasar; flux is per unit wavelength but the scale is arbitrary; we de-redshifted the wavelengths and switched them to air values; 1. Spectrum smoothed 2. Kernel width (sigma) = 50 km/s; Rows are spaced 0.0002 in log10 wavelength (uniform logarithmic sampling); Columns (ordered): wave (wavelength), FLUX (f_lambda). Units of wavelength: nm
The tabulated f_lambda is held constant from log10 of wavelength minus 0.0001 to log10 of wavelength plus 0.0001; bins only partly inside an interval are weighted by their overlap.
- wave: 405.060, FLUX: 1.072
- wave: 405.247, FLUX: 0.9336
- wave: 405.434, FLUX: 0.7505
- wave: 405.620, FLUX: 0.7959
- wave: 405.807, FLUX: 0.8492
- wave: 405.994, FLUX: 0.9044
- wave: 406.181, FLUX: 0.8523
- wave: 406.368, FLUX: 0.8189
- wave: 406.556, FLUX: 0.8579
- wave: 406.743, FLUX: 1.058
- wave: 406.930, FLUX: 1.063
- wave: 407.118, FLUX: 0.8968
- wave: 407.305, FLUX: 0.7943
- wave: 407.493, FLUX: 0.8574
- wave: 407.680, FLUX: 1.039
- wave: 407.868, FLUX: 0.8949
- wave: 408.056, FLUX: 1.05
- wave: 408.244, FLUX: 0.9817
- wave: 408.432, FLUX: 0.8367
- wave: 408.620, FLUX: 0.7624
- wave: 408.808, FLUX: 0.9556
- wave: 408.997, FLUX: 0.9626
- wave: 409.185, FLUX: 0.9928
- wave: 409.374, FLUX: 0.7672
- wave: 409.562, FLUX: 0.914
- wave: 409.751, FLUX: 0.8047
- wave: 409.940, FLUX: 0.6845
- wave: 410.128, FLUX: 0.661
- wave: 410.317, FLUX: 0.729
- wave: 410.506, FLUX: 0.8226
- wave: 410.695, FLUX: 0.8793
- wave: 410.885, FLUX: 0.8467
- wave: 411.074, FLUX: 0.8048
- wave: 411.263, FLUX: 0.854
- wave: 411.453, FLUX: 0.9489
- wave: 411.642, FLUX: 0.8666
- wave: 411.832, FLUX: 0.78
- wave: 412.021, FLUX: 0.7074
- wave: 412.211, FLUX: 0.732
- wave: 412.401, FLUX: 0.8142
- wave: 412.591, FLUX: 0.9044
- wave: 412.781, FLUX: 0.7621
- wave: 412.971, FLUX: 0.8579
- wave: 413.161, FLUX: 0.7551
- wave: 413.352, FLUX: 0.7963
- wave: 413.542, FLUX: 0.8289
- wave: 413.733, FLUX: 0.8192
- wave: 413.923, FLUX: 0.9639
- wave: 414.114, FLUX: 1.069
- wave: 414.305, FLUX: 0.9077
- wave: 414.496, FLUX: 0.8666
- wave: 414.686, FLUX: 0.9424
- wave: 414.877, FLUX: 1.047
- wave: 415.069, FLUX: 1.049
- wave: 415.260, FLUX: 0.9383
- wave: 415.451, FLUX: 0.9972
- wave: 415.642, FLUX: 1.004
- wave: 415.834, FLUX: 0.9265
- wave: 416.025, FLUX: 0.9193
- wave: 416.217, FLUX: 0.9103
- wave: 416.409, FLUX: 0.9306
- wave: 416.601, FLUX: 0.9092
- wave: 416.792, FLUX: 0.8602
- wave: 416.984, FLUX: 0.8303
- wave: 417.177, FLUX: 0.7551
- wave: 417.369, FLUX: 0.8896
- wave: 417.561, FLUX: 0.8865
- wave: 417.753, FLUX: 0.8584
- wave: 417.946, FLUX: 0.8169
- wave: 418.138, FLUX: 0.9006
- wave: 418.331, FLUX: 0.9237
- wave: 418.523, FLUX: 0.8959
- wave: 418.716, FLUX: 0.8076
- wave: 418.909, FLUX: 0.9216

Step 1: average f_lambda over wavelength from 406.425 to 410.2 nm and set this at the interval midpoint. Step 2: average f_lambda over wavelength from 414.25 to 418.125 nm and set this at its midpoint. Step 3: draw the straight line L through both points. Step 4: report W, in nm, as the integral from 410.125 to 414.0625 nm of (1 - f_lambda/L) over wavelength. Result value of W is 0.35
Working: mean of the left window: 0.892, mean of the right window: 0.912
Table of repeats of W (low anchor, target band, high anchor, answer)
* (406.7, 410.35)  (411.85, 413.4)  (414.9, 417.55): 0.19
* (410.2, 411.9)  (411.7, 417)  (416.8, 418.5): -0.25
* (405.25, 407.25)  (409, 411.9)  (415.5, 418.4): 0.19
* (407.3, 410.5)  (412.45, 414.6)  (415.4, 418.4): 0.04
